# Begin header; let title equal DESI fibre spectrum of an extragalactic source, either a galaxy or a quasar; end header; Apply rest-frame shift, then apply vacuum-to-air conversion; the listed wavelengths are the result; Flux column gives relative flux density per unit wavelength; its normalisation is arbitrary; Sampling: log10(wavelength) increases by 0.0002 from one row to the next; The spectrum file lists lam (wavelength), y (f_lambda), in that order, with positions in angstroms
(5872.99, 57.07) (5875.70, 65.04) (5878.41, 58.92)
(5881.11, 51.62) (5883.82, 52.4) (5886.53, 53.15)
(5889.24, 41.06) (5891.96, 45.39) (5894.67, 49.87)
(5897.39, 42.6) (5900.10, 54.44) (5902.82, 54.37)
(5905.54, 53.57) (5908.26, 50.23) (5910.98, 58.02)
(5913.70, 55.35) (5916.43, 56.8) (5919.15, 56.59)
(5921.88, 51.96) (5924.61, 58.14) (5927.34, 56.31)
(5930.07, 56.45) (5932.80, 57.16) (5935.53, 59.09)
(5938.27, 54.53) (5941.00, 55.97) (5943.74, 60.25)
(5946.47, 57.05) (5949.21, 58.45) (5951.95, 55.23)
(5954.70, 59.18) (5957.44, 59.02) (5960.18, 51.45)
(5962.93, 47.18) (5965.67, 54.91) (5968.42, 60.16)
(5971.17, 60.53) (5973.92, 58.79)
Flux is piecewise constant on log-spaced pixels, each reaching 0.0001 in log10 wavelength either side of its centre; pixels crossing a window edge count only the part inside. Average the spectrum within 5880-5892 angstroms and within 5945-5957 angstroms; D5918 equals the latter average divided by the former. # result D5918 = 1.18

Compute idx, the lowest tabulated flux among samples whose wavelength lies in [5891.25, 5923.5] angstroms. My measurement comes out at 42.6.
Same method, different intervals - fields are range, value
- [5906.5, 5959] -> 50.23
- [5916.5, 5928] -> 51.96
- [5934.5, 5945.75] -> 54.53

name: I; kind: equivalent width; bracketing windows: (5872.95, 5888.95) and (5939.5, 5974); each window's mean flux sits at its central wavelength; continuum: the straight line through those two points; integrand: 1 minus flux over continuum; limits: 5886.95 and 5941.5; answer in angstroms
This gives 2.5 angstroms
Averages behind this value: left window 55.3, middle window 53.4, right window 56.7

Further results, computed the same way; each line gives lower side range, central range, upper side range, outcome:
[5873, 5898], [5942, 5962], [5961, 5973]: -0.8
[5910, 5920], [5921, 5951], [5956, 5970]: -0.6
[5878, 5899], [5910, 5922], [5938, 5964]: -0.9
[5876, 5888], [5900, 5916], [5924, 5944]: 0.4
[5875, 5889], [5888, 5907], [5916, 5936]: 2.2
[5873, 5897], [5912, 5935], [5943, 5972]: -0.8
